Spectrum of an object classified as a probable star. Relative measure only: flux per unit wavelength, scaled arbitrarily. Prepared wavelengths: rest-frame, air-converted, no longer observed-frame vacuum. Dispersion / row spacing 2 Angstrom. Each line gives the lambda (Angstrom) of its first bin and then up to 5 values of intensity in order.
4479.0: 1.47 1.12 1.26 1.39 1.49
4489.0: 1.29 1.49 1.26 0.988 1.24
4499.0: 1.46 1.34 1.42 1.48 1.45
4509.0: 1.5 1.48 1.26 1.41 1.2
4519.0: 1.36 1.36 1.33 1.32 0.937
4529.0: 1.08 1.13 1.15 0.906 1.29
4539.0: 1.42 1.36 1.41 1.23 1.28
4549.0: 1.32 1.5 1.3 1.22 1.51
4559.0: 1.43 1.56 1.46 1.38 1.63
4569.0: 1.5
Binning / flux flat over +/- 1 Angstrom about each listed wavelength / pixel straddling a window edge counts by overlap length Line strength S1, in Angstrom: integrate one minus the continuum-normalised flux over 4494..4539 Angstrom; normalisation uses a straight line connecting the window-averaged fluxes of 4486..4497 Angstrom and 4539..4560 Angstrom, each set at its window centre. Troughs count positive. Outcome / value 1.5 Angstrom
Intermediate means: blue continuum 1.3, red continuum 1.36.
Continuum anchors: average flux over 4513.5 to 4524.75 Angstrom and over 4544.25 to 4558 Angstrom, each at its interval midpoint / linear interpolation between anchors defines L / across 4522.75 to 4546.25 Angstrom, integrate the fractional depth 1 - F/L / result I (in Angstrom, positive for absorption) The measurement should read 2.2 Angstrom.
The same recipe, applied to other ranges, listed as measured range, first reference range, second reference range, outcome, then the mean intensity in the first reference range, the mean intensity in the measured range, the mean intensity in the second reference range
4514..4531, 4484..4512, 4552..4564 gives 1.82 Angstrom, 1.38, 1.24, 1.41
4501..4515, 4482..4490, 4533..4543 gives -1.18 Angstrom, 1.36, 1.42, 1.25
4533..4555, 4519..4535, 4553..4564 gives 0.35 Angstrom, 1.18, 1.29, 1.42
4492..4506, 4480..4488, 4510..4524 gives 0.16 Angstrom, 1.31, 1.31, 1.34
